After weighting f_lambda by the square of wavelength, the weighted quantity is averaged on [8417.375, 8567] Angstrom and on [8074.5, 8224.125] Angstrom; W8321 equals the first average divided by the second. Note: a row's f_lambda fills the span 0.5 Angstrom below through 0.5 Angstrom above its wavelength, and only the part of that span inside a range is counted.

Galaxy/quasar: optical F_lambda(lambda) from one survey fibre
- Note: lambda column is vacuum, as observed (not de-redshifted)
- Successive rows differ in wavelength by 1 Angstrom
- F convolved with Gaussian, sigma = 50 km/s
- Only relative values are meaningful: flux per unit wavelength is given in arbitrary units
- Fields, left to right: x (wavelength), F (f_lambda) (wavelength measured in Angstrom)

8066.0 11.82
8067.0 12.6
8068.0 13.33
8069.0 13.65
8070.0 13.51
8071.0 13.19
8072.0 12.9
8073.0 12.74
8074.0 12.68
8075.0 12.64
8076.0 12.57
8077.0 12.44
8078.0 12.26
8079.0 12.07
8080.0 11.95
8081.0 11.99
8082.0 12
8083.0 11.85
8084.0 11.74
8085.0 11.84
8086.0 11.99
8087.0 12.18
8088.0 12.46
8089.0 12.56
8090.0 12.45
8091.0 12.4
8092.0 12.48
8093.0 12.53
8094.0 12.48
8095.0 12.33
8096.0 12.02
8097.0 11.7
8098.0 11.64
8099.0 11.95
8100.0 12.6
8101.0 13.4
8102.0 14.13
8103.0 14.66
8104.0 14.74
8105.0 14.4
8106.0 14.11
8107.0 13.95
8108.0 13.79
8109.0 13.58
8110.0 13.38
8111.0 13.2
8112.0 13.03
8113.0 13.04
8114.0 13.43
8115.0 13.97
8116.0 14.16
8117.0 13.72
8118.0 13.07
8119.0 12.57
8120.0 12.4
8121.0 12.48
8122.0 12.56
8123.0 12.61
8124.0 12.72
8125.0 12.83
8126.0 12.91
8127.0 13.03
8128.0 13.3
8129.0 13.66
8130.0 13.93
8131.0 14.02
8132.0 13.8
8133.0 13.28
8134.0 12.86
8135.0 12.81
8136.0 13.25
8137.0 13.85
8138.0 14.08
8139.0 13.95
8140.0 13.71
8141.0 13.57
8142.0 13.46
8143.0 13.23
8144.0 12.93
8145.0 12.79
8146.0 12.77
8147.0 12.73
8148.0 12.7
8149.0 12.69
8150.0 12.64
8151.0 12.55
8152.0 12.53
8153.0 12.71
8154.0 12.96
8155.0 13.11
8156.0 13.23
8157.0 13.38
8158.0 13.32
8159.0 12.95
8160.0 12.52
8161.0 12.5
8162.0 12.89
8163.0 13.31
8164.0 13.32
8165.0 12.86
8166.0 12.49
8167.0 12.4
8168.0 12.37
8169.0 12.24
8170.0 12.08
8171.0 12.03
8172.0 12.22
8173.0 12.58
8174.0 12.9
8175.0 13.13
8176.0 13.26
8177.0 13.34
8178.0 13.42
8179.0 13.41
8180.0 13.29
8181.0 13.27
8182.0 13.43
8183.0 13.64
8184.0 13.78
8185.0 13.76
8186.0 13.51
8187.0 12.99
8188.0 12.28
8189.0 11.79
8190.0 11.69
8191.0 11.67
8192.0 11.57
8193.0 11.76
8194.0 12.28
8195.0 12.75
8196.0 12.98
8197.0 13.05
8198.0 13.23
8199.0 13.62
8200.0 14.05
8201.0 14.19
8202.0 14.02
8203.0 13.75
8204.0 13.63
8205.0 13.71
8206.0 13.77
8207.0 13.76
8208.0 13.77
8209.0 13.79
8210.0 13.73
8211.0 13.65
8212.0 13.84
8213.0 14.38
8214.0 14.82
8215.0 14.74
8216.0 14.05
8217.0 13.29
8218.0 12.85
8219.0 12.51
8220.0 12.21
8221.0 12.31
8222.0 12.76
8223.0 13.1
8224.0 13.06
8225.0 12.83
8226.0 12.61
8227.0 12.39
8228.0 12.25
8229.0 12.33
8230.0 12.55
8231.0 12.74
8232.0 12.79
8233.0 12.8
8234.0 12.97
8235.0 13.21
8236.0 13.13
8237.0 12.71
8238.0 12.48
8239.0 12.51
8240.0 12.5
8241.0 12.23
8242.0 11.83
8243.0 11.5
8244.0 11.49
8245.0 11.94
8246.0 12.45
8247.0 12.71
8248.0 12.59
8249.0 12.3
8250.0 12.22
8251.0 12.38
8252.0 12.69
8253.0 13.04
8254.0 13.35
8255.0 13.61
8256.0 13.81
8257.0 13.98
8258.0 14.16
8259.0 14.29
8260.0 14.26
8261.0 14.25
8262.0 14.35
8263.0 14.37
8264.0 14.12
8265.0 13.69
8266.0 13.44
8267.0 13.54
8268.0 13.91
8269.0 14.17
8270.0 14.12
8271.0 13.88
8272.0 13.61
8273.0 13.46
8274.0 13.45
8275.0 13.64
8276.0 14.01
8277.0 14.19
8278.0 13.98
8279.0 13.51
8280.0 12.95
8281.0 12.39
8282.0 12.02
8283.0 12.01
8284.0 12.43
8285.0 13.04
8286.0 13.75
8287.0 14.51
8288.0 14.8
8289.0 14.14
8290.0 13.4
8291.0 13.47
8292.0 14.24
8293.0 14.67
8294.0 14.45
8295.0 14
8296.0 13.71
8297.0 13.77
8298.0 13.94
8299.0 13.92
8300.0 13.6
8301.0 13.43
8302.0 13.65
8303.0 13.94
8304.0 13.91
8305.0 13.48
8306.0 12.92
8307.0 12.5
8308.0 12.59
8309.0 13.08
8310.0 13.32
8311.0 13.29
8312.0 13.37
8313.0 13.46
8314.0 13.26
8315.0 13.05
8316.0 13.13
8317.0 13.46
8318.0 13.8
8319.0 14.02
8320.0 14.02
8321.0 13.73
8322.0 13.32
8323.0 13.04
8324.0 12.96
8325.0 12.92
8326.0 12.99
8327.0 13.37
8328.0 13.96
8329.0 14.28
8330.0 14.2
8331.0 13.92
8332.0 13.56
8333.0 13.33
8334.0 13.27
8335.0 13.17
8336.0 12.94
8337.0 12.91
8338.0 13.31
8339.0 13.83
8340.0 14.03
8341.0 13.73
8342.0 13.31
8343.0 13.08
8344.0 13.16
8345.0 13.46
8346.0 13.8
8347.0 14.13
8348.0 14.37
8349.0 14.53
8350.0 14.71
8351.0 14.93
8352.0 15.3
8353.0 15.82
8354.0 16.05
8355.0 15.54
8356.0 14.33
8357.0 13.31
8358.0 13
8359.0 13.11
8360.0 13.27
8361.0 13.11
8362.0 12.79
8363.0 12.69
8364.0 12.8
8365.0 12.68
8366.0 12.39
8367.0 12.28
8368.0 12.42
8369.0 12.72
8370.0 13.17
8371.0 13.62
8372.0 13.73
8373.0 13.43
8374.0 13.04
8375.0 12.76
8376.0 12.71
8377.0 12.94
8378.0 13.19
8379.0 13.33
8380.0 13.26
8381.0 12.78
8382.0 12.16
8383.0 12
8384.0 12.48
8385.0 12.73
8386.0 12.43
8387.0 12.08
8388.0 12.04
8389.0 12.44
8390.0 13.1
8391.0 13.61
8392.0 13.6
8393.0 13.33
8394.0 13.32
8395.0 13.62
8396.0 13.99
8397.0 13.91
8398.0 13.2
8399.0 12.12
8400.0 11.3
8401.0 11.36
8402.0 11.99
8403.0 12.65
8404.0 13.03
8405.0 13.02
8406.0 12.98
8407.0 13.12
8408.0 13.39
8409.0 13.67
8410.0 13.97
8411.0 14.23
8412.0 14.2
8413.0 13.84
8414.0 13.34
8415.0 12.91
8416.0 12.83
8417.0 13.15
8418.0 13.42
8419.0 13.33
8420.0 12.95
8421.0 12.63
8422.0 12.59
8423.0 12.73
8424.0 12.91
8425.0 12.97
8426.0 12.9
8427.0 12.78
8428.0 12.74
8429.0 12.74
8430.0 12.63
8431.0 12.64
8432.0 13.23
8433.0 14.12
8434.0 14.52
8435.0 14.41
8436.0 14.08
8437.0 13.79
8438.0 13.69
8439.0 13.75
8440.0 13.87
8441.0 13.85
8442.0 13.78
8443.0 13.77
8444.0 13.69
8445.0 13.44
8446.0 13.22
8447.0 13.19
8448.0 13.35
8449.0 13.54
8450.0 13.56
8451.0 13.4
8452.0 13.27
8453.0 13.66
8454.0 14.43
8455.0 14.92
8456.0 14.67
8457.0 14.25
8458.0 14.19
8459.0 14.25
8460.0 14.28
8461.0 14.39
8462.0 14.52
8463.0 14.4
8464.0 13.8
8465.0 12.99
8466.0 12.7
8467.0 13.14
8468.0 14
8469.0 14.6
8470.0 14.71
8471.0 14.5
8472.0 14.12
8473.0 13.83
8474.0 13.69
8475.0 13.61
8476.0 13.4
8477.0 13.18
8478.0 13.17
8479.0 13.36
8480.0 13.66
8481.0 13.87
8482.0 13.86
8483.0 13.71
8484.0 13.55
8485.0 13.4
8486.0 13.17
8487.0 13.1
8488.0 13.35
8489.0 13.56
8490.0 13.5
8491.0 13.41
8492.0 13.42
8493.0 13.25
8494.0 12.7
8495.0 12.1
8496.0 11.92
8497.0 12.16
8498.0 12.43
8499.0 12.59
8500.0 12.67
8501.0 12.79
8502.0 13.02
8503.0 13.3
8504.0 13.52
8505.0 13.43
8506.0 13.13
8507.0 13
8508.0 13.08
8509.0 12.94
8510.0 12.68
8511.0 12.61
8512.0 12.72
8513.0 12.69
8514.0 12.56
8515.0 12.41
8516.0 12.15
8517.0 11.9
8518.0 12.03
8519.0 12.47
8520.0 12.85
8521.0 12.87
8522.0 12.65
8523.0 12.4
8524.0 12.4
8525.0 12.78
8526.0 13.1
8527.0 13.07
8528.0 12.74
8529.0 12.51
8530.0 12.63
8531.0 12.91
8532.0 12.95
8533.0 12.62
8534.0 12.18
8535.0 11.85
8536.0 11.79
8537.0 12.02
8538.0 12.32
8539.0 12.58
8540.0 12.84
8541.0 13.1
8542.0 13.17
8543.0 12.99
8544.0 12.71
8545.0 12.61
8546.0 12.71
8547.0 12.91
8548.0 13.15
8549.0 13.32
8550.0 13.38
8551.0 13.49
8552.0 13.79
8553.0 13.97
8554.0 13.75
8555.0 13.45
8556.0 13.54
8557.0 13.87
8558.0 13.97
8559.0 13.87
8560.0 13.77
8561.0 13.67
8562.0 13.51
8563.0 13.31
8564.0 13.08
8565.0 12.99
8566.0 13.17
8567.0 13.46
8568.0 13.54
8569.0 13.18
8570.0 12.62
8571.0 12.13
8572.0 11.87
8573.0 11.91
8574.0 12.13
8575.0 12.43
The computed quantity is 1.10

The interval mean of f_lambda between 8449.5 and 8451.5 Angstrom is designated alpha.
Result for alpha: 13.5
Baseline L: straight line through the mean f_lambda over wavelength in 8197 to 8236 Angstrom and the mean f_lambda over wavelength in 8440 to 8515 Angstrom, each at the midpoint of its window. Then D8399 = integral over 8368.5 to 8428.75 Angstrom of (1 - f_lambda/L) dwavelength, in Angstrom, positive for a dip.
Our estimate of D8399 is 1.9 Angstrom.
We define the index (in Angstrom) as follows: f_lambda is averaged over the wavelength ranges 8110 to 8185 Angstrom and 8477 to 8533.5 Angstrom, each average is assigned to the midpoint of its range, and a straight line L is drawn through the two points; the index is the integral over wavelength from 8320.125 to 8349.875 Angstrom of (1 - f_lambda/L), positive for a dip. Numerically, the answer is -1.3 Angstrom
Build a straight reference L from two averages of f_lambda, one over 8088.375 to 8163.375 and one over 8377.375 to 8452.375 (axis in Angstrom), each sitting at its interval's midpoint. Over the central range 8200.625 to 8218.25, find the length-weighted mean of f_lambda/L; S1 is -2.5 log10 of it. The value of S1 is -0.06 mag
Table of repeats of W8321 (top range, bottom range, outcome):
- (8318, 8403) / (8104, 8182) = 1.07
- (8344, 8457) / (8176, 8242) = 1.07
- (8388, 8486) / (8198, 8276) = 1.07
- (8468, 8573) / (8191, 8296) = 1.05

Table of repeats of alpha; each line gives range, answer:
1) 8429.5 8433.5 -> 13.2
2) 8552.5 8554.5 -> 13.9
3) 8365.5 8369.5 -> 12.5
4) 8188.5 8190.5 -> 11.7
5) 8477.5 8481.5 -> 13.5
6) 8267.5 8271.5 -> 14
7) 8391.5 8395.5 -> 13.5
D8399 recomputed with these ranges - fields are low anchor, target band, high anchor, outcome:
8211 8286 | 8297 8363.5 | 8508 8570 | -2.80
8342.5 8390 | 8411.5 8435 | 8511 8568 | 0.05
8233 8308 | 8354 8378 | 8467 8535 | 0.08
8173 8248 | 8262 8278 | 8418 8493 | -0.87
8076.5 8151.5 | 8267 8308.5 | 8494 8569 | -2.12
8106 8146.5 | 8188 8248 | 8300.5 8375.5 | 2.09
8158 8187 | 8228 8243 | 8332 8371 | 0.70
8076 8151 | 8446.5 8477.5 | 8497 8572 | -2.32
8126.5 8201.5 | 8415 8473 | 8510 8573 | -3.10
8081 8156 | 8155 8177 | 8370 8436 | 0.39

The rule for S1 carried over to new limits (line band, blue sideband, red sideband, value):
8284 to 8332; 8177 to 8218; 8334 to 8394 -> -0.02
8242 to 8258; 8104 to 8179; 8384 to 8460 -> 0.04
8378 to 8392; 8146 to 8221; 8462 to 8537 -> 0.03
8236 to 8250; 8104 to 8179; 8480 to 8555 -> 0.07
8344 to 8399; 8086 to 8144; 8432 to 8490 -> 0.02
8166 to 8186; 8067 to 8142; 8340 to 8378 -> 0.01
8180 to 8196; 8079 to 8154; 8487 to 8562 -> 0.02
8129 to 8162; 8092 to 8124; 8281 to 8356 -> 0.01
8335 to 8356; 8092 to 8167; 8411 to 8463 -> -0.05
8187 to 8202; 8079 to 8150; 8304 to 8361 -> 0.05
